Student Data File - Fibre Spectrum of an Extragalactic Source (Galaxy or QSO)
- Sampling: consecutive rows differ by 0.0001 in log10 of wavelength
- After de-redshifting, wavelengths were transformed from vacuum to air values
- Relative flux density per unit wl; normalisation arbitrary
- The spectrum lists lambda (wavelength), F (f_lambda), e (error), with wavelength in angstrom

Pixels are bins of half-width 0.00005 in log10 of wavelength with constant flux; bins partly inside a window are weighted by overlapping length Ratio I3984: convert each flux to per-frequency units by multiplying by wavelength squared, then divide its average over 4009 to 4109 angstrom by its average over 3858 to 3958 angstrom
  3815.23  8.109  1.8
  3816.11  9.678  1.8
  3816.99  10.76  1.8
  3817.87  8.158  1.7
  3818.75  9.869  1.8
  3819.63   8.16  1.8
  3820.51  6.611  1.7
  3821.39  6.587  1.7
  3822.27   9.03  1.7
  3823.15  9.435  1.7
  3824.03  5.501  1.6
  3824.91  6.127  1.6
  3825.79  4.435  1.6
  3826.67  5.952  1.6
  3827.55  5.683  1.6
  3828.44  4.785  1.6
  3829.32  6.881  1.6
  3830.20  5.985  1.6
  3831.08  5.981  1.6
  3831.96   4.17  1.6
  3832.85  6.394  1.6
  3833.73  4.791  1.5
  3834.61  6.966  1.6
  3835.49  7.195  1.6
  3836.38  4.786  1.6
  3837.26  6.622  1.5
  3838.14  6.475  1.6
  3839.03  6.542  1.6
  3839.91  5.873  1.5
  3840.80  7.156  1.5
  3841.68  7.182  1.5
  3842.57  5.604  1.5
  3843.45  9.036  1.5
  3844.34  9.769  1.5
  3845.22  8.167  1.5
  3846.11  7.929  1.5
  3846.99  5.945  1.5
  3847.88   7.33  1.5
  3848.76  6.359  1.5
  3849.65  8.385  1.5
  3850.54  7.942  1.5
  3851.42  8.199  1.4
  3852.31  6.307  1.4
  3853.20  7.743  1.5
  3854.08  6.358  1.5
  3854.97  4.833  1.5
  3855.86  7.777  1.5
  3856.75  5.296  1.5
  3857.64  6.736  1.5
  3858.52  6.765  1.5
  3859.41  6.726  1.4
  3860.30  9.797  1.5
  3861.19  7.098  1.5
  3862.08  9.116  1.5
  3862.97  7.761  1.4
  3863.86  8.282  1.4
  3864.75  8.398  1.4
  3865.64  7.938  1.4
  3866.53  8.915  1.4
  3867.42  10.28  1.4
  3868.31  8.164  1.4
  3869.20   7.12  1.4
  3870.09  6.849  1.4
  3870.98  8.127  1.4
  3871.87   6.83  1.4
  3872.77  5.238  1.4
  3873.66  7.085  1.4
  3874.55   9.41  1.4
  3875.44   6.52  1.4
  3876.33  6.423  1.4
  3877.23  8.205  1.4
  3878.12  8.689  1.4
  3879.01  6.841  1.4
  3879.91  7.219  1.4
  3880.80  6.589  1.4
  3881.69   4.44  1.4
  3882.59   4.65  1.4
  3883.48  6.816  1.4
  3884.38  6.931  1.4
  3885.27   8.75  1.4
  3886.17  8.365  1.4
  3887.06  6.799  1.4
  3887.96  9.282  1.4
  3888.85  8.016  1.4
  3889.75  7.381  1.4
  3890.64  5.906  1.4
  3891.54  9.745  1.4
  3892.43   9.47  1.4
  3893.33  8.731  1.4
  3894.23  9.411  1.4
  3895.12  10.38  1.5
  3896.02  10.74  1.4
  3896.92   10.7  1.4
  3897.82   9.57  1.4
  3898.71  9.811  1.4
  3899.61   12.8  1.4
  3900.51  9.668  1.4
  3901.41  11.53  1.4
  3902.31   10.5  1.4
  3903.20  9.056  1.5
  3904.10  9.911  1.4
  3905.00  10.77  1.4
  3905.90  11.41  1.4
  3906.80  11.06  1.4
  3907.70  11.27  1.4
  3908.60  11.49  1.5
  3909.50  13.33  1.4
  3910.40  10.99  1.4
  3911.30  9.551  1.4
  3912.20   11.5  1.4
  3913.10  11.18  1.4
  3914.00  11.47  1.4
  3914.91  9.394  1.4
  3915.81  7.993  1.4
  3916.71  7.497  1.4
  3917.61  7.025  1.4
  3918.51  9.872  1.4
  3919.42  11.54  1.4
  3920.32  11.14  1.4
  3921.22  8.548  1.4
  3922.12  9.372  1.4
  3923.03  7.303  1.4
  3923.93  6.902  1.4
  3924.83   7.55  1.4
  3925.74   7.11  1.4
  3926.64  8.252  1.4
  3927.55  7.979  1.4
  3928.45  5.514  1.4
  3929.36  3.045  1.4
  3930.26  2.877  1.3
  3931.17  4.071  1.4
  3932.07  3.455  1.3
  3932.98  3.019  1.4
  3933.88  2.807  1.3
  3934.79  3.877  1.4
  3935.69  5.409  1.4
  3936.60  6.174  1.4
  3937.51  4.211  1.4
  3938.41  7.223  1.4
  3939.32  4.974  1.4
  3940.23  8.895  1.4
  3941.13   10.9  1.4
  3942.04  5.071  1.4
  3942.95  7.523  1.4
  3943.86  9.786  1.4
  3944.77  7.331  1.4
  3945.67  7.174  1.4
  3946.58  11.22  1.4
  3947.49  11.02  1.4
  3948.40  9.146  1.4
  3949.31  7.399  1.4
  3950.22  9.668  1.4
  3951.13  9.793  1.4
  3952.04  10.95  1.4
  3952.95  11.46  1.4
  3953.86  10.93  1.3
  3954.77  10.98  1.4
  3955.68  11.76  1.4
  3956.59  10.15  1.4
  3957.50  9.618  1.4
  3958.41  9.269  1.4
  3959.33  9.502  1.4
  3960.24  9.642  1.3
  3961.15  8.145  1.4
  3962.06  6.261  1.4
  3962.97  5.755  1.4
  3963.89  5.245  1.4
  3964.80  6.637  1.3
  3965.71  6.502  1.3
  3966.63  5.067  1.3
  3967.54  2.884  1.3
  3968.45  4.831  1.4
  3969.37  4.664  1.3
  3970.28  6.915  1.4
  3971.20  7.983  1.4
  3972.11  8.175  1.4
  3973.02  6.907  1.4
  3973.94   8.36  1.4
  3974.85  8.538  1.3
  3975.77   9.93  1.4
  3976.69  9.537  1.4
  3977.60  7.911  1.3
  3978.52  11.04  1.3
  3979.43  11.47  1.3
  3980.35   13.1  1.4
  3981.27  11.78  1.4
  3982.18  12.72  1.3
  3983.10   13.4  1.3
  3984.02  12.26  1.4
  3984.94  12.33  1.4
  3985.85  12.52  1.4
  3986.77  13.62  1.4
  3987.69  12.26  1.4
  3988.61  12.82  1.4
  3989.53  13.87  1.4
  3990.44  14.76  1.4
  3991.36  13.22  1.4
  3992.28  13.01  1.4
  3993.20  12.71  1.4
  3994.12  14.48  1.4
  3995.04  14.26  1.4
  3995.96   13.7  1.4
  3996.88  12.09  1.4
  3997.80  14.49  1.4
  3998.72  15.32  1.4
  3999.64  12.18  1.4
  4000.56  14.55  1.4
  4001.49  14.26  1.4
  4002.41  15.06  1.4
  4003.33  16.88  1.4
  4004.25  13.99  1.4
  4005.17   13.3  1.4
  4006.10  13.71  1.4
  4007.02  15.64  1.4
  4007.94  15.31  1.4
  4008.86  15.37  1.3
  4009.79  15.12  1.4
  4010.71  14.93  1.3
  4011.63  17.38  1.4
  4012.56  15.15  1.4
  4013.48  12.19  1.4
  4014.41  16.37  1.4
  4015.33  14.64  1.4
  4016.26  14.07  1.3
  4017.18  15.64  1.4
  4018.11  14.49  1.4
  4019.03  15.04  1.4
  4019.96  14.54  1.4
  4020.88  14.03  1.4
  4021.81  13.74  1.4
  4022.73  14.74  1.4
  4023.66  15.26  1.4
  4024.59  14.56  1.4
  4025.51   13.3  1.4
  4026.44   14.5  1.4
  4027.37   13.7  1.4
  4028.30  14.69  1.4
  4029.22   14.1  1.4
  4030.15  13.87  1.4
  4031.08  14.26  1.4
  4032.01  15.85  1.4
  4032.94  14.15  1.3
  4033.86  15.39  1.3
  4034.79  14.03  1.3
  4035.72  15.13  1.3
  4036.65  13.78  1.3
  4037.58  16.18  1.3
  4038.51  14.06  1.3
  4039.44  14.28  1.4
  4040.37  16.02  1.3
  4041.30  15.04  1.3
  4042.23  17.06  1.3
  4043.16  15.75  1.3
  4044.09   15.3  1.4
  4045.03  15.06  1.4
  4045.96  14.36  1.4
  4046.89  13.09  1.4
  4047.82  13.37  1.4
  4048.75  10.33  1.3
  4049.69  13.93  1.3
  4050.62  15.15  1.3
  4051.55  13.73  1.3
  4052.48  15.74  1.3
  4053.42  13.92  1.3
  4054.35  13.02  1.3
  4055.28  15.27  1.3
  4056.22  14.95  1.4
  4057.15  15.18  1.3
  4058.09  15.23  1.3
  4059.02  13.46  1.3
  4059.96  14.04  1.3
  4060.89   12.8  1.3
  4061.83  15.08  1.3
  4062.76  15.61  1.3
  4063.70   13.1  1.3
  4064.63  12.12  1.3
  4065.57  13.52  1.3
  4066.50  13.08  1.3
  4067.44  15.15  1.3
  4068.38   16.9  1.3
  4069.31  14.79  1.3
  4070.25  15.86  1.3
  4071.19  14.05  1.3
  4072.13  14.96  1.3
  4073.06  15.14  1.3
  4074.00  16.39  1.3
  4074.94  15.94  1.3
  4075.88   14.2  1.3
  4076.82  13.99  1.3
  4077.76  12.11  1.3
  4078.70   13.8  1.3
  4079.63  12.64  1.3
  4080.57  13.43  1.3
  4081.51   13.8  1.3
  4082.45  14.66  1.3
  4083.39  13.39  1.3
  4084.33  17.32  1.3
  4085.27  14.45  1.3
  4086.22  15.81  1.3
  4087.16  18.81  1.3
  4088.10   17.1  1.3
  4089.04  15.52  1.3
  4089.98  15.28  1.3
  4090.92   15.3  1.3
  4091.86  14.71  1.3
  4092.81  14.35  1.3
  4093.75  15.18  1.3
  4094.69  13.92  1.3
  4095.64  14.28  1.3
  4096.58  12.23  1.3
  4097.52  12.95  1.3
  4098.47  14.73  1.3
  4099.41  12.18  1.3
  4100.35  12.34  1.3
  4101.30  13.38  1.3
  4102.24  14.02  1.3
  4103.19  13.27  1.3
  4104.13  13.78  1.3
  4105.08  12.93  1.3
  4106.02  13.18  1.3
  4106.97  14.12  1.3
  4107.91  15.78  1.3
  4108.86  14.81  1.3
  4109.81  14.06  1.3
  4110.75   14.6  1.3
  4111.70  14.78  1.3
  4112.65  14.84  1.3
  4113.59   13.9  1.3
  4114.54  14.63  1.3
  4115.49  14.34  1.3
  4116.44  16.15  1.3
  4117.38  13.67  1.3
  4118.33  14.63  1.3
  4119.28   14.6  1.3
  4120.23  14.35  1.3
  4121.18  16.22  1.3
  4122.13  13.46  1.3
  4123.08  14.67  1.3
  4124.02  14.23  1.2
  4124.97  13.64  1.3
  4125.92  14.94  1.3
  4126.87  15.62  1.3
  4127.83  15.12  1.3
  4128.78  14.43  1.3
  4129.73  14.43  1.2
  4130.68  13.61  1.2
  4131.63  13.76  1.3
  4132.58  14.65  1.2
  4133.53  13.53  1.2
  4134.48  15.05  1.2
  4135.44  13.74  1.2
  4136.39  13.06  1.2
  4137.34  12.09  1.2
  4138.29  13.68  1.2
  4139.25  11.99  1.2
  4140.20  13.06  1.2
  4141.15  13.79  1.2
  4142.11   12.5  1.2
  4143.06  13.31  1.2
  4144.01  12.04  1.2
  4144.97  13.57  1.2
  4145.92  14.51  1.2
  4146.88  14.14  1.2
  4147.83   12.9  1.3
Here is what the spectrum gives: 1.9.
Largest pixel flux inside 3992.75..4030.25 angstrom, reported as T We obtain 17.38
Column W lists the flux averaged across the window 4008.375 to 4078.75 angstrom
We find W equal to 14.6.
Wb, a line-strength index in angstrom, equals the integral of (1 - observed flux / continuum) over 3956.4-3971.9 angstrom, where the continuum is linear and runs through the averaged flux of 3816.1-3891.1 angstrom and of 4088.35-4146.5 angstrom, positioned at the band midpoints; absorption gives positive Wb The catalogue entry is 4.74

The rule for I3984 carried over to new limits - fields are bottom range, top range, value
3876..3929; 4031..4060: 1.74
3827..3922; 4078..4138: 1.98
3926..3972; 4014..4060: 2.09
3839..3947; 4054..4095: 2.02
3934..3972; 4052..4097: 1.99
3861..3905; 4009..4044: 1.91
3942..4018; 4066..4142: 1.36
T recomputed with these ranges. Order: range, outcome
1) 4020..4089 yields 18.81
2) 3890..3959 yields 13.33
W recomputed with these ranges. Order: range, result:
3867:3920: 8.93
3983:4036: 14.3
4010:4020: 15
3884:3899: 8.83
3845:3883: 7.32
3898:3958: 8.67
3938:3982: 8.55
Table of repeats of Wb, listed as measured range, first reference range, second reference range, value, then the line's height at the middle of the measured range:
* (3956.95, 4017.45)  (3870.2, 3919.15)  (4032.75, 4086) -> 2.9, 12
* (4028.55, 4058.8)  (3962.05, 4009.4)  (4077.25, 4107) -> -4.0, 12.9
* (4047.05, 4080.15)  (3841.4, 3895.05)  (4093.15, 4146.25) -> -4.5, 12.5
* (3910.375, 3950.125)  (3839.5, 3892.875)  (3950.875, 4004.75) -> 7.3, 9.33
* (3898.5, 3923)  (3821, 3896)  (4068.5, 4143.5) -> -4.5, 8.73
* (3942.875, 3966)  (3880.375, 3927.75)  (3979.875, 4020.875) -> 5.4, 11.7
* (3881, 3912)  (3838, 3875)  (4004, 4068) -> -1.1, 9.03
